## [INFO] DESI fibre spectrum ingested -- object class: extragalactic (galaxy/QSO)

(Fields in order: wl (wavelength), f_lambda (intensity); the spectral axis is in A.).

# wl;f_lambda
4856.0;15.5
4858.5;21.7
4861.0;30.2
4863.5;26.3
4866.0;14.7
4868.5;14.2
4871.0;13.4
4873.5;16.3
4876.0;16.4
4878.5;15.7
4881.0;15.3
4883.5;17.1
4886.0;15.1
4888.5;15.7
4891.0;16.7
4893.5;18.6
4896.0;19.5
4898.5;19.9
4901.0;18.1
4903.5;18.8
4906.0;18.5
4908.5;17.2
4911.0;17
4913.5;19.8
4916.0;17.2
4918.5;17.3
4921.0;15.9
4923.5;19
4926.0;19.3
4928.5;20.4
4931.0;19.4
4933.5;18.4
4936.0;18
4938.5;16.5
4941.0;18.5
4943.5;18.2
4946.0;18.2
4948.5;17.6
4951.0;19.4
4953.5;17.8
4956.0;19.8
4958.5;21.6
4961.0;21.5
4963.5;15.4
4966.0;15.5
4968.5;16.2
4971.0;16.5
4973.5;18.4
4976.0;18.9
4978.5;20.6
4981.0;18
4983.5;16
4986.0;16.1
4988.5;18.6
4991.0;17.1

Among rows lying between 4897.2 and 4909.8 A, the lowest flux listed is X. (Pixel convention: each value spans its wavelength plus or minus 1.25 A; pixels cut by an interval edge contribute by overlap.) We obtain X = 17.2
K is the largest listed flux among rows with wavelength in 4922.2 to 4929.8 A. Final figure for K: 20.4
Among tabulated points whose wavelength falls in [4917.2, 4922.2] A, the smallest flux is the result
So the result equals 15.9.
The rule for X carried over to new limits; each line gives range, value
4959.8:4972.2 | 15.4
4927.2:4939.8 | 16.5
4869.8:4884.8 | 13.4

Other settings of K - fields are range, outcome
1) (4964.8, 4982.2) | 20.6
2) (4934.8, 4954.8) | 19.4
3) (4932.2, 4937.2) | 18.4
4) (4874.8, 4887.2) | 17.1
